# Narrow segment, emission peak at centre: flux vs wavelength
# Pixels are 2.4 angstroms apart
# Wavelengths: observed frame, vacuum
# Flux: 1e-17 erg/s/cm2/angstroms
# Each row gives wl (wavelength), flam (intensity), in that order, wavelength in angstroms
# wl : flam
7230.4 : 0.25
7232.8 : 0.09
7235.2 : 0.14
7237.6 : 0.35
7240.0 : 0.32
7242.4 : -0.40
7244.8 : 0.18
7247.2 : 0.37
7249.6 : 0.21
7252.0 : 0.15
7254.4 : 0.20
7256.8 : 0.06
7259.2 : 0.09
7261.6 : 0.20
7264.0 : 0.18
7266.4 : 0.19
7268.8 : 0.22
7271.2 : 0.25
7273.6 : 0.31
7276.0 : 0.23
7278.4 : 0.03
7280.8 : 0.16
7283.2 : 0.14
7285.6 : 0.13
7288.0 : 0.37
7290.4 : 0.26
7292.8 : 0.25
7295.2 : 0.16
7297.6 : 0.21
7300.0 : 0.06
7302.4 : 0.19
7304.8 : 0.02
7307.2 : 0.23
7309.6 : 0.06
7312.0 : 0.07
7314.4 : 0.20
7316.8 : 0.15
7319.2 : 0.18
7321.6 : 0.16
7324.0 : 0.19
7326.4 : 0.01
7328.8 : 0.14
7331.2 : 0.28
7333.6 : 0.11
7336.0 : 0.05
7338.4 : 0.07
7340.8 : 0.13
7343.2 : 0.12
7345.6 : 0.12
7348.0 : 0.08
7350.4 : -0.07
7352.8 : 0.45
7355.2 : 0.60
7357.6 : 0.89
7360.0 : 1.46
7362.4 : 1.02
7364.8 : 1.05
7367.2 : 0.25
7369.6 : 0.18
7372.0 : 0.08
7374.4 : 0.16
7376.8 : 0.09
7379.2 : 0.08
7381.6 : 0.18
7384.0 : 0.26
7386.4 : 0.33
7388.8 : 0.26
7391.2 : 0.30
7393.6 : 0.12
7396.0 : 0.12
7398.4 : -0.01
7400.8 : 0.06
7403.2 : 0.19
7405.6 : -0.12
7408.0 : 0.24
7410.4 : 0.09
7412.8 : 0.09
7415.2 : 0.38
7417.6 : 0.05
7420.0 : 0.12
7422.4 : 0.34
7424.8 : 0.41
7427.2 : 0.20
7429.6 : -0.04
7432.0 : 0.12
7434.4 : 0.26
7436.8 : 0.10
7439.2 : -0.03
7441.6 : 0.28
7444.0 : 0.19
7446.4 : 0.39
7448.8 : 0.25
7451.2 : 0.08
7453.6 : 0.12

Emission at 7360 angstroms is [O II]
